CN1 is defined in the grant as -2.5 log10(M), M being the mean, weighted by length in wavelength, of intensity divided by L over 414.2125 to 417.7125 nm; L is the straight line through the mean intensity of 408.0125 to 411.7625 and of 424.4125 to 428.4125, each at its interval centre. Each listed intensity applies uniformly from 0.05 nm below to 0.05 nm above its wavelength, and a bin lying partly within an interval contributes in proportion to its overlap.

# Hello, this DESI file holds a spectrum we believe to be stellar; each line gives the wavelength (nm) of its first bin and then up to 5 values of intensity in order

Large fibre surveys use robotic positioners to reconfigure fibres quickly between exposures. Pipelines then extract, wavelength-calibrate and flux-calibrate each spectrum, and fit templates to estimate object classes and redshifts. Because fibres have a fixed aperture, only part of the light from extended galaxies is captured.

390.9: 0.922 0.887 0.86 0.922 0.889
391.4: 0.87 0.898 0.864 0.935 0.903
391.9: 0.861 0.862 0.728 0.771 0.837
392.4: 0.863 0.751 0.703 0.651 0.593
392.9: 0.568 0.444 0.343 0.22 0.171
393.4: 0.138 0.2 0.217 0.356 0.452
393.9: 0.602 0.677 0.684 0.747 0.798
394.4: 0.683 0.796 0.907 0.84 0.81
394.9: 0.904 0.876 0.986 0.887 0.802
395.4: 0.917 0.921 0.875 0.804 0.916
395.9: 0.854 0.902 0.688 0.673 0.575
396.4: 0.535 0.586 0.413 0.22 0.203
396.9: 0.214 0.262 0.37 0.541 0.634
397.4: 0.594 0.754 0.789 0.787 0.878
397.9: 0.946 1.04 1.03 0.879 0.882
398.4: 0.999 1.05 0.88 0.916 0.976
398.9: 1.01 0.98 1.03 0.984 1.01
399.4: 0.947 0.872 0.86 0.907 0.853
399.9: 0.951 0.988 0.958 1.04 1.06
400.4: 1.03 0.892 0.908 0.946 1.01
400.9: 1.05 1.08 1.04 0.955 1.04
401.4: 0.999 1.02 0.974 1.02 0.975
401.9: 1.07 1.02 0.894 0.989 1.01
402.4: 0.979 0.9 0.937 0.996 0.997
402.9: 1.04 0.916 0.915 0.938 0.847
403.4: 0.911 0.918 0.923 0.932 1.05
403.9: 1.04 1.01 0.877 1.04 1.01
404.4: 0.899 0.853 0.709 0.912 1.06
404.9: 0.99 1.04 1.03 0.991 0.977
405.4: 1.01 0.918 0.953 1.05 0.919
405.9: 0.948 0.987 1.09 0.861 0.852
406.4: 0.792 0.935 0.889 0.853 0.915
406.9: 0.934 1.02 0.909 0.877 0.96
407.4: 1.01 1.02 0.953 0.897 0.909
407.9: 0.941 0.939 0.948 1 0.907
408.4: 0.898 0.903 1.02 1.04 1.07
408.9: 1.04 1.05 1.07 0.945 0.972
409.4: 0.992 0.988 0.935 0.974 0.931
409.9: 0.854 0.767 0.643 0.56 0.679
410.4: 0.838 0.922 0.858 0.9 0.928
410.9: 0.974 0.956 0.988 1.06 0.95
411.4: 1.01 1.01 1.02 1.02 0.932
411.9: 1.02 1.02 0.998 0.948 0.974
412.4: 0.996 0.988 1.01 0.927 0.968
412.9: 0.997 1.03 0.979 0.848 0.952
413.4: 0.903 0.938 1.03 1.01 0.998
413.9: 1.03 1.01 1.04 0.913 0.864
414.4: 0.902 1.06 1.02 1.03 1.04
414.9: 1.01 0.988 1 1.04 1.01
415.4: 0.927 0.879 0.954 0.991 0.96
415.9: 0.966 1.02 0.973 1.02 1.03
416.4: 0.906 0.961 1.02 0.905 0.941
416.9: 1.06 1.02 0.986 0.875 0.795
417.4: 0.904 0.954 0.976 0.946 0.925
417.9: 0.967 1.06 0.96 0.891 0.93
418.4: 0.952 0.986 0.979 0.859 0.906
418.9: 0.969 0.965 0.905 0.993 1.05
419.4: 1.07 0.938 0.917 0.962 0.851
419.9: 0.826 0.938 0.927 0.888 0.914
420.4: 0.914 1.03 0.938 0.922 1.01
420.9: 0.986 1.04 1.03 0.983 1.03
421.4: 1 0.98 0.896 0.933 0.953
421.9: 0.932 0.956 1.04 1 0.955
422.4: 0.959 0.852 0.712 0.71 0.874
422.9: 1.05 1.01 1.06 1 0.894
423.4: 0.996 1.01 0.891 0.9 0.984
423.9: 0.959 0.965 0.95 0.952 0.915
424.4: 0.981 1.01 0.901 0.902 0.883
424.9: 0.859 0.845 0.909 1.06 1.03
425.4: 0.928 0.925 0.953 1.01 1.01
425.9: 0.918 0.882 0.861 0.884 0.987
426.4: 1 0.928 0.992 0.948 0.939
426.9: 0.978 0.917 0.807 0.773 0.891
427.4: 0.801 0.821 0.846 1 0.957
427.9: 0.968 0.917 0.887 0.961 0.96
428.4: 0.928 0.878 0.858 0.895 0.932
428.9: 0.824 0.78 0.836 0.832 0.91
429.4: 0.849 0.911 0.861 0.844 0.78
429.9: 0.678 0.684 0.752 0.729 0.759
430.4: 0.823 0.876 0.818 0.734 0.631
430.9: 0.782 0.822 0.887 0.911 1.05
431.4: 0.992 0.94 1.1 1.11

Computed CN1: -0.04 mag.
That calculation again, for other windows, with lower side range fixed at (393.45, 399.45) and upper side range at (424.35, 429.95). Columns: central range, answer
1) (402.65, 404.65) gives -0.20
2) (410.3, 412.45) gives -0.17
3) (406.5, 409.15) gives -0.19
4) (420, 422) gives -0.11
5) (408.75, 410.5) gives -0.11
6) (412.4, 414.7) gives -0.17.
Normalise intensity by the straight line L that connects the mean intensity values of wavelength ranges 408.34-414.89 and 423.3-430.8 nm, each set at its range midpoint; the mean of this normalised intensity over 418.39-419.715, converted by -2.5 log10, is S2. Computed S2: -0.04 mag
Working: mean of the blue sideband 0.956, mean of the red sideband 0.894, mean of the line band 0.961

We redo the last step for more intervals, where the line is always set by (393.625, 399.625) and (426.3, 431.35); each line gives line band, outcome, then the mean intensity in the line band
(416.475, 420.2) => -0.141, 0.947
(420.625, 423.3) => -0.136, 0.955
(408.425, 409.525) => -0.246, 1.01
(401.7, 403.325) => -0.231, 0.967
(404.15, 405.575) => -0.212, 0.96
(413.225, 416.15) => -0.193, 0.98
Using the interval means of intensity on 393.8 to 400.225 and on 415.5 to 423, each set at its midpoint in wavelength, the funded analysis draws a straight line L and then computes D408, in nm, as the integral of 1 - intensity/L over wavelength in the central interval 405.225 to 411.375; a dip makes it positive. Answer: -0.43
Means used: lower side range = 0.792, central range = 0.933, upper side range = 0.951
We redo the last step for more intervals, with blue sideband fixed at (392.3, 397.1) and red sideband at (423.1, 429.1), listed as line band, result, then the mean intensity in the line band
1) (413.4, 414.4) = -0.21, 0.974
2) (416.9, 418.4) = -0.18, 0.946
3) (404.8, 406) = -0.44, 0.987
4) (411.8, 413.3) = -0.34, 0.976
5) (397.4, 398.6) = -0.45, 0.898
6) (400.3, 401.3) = -0.46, 0.996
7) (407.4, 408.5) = -0.28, 0.943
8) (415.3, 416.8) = -0.25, 0.966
